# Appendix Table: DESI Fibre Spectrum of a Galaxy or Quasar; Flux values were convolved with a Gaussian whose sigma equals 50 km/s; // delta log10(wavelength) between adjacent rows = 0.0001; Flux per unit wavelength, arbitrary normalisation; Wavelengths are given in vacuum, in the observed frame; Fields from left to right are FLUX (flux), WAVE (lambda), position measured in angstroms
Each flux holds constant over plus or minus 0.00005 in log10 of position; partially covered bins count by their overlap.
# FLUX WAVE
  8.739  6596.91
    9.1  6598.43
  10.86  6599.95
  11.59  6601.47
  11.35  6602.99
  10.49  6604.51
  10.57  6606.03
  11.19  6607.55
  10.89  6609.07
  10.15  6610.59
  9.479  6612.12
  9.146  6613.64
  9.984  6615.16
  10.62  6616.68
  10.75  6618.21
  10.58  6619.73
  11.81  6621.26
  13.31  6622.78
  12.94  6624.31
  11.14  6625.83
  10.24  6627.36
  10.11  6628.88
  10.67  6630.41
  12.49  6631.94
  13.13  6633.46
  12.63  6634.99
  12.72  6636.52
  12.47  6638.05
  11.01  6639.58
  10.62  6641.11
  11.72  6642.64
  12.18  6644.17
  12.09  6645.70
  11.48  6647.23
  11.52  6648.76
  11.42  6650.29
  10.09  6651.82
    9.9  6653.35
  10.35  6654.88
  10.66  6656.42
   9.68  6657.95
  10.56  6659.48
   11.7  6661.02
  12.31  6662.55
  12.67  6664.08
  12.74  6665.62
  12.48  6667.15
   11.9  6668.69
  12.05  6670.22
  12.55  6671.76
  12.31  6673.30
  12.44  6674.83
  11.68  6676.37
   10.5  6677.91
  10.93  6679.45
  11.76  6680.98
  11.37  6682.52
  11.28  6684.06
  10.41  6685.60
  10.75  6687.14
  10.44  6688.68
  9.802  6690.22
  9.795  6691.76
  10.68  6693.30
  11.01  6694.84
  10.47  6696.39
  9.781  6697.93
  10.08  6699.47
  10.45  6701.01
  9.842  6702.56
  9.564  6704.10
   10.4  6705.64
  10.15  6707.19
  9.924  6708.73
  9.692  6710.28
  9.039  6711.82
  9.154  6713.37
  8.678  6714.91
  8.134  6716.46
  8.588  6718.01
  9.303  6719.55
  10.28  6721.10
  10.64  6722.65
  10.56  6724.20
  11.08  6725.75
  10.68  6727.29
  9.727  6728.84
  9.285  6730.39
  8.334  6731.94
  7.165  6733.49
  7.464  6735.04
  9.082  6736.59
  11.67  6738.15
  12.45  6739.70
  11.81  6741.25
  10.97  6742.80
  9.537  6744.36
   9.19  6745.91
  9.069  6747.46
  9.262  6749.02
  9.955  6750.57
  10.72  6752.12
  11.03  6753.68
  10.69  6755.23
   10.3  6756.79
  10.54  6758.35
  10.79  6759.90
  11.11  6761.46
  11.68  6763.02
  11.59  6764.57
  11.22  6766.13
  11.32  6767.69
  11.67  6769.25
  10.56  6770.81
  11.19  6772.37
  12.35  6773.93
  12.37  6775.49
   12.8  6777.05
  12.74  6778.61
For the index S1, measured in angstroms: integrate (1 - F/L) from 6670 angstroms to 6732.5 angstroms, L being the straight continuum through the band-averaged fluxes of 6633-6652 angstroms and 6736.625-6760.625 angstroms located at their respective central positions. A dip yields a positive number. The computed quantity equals 4.3 angstroms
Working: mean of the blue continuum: 11.8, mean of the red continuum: 10.5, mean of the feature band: 10.3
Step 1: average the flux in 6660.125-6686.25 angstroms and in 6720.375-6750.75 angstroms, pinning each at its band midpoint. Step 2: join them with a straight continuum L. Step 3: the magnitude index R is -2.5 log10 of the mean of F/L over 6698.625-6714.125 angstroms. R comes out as 0.103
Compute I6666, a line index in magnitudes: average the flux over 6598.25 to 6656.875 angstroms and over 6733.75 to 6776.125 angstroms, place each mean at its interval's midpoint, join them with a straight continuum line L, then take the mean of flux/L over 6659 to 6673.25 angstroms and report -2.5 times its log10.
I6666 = -0.11 mag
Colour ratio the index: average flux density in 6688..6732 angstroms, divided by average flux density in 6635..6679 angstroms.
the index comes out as 0.85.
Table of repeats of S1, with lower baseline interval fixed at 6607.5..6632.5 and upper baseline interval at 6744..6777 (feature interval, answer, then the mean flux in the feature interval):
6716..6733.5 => 2.0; 9.61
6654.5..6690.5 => -1.8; 11.4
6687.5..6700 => 0.7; 10.3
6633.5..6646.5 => -1.3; 12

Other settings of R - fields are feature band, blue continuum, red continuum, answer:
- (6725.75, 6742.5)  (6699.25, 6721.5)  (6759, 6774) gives 0.04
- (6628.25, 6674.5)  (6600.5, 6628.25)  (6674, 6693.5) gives -0.07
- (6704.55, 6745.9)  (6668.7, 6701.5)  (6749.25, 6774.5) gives 0.13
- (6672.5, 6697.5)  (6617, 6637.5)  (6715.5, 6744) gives -0.03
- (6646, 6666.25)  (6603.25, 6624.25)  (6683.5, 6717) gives -0.08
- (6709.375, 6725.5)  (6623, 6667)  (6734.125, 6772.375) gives 0.15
